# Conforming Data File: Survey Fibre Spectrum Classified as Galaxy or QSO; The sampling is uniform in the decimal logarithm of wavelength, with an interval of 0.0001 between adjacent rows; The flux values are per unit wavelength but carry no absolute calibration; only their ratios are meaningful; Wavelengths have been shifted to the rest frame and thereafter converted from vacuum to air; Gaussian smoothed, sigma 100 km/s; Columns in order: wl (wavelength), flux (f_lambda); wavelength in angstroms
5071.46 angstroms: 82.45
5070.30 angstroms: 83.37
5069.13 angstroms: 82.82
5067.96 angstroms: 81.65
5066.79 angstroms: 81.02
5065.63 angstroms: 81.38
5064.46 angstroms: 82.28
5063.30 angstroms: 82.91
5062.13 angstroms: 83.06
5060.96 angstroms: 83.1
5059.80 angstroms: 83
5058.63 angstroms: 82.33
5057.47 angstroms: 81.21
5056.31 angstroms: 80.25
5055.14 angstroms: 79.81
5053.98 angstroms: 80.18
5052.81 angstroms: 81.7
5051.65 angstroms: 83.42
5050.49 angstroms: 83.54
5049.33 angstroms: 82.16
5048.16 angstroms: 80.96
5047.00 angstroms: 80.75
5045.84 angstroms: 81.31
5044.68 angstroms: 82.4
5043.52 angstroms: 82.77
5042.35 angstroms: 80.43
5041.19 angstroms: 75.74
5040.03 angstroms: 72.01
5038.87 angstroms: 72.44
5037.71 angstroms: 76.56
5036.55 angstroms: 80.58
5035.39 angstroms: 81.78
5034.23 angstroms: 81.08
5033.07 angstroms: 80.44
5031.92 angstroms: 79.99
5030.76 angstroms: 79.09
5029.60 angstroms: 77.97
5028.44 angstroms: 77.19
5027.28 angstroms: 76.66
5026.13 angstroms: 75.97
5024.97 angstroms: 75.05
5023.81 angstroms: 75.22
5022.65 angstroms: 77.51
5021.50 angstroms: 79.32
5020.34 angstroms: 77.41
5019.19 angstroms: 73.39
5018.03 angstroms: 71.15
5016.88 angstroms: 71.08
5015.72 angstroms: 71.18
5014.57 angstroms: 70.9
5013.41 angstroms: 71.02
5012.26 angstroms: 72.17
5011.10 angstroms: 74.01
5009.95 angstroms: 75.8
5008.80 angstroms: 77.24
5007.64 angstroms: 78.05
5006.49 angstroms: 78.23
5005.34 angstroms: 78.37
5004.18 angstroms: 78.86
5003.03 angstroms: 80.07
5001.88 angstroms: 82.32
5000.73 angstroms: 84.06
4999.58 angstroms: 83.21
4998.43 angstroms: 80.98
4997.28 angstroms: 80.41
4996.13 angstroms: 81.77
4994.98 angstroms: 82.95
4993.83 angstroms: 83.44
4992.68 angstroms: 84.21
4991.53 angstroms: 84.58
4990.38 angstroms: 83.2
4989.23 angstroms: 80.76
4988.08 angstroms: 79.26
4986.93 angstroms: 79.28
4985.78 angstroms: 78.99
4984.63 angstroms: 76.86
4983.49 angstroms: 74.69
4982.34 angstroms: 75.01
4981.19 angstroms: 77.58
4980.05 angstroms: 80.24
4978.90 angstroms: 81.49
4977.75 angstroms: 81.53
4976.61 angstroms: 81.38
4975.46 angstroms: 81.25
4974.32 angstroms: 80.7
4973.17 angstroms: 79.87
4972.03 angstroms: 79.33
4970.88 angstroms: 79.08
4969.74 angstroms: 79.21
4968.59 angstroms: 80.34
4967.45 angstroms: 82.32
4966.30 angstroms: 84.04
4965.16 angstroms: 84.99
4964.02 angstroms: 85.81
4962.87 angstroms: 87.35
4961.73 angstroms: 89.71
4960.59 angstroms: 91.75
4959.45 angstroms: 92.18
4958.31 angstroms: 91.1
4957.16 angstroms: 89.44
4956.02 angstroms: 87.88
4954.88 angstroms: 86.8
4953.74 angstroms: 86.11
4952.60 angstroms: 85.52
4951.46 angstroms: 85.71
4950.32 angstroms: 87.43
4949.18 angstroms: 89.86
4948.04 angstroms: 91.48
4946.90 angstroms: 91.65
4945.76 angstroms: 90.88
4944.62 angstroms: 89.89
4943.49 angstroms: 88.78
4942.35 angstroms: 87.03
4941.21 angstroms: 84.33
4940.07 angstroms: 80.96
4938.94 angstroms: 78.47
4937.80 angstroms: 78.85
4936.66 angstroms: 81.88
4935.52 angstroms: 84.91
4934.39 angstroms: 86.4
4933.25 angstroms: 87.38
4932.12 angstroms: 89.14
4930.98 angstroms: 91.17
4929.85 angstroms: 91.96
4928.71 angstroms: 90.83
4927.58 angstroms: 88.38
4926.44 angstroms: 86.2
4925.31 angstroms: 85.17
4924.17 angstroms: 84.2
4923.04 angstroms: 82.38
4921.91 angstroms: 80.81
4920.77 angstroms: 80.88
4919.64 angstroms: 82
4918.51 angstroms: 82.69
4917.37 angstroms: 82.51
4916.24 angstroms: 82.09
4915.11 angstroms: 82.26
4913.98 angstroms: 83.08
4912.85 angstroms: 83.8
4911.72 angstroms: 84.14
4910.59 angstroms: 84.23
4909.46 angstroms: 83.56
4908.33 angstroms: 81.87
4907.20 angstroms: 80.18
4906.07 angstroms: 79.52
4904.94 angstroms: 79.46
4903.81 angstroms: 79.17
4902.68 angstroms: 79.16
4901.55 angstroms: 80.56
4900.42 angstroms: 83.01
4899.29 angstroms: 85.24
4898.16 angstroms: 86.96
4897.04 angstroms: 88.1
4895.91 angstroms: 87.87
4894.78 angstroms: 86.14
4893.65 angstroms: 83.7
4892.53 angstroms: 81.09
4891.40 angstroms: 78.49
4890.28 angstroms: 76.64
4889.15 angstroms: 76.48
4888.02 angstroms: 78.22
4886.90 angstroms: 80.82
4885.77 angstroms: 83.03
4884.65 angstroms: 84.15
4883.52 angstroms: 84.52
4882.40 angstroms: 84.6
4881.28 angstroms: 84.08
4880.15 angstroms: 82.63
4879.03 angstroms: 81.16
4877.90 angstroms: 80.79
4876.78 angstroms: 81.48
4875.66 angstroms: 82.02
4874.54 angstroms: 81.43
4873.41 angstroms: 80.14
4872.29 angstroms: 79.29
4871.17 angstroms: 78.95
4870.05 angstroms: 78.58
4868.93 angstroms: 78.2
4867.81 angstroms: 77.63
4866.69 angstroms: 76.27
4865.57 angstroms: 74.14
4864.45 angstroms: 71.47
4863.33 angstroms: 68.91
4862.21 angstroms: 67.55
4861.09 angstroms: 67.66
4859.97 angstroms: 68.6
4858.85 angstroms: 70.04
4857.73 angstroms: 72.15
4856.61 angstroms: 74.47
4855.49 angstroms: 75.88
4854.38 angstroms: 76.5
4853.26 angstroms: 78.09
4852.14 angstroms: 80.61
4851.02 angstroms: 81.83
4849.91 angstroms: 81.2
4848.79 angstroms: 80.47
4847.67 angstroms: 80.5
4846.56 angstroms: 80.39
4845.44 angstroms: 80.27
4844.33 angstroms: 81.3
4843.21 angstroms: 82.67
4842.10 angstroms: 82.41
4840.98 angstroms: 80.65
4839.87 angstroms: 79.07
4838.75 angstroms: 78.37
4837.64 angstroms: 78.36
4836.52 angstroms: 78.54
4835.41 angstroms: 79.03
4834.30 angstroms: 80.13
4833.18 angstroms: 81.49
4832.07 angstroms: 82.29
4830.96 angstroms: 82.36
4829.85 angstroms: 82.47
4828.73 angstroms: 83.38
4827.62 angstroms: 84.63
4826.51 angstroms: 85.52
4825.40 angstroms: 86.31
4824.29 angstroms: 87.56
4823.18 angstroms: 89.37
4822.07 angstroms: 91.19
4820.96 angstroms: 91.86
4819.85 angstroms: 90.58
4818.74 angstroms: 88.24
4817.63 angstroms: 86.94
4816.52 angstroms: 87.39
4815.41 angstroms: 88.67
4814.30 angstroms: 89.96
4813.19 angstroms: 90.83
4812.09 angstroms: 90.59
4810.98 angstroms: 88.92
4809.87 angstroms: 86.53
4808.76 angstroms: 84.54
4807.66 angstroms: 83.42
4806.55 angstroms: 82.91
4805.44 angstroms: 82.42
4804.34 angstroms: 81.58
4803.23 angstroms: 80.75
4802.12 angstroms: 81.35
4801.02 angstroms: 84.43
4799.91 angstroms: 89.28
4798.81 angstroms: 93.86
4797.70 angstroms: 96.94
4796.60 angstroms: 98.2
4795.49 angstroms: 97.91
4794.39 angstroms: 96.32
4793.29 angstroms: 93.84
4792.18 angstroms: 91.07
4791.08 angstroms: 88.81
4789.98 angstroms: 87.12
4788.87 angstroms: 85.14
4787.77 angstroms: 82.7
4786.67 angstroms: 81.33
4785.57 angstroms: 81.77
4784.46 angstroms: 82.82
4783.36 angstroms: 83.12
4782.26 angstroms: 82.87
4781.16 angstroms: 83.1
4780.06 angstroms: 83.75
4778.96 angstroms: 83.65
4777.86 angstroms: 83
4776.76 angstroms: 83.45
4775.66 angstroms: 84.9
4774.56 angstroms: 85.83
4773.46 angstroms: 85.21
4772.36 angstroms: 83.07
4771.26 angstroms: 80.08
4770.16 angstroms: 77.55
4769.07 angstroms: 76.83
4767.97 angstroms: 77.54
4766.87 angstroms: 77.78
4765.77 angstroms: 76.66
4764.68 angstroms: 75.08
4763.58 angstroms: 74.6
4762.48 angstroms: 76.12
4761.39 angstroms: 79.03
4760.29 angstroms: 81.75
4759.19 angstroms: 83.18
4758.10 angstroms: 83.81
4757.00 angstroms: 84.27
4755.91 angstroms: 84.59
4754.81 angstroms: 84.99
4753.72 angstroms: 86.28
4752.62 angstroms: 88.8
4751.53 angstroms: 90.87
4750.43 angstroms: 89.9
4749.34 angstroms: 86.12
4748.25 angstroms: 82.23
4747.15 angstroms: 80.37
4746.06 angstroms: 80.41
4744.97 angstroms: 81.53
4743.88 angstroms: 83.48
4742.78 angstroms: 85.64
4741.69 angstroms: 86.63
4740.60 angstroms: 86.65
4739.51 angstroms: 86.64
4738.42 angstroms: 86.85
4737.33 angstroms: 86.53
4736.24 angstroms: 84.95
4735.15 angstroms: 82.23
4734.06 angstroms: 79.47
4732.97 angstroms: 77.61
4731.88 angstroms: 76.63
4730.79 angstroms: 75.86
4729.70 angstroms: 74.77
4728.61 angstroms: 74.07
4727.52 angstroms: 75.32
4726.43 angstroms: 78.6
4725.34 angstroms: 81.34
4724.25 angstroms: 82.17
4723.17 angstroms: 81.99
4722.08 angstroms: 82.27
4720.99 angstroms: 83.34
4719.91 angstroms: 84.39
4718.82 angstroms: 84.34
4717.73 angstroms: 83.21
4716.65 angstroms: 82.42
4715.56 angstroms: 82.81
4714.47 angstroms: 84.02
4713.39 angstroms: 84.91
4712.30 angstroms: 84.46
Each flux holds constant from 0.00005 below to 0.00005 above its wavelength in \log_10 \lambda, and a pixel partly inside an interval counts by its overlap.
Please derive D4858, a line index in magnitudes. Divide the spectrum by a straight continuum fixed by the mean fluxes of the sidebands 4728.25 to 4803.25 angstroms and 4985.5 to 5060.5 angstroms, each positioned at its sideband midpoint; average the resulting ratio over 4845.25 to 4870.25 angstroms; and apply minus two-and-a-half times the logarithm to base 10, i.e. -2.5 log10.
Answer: 0.090 mag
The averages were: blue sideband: 83.9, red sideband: 78.9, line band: 75.6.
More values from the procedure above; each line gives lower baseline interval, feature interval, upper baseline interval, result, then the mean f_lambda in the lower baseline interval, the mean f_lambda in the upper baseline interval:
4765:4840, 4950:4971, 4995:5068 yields -0.07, 85.1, 78.9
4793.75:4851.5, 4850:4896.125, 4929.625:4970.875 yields 0.10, 85.3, 86.6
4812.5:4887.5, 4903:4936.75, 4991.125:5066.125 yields -0.05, 80.9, 79.1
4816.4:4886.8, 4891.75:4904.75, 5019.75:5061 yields -0.04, 80.5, 79.5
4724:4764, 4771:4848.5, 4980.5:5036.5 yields -0.05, 82.3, 78.2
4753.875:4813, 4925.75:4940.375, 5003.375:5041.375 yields -0.09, 84.4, 76.2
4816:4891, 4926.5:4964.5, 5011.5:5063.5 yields -0.11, 80.3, 78.4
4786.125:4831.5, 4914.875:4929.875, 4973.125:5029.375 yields -0.03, 87.7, 78.3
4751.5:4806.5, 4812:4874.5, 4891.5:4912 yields 0.04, 84.3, 82.9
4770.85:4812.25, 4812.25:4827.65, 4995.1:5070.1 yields -0.04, 86.2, 79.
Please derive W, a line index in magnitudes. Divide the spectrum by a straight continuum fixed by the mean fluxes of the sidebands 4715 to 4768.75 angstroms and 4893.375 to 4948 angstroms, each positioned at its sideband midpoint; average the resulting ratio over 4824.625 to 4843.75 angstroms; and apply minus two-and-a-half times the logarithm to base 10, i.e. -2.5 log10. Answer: 0.02 mag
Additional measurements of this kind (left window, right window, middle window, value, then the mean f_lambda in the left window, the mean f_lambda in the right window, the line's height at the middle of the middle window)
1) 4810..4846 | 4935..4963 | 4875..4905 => 0.05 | 84.7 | 87.2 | 86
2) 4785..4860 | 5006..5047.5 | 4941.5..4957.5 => -0.11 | 84.3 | 76.8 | 79.6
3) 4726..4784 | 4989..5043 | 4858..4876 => 0.07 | 82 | 78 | 80.3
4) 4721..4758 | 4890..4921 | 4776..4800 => -0.06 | 82.7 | 82.5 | 82.7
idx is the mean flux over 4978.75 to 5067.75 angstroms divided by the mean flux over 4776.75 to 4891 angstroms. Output 0.96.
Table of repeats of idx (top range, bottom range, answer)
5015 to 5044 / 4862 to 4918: 0.95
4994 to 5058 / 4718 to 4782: 0.96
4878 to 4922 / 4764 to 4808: 0.97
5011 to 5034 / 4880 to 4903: 0.91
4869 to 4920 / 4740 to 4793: 0.99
